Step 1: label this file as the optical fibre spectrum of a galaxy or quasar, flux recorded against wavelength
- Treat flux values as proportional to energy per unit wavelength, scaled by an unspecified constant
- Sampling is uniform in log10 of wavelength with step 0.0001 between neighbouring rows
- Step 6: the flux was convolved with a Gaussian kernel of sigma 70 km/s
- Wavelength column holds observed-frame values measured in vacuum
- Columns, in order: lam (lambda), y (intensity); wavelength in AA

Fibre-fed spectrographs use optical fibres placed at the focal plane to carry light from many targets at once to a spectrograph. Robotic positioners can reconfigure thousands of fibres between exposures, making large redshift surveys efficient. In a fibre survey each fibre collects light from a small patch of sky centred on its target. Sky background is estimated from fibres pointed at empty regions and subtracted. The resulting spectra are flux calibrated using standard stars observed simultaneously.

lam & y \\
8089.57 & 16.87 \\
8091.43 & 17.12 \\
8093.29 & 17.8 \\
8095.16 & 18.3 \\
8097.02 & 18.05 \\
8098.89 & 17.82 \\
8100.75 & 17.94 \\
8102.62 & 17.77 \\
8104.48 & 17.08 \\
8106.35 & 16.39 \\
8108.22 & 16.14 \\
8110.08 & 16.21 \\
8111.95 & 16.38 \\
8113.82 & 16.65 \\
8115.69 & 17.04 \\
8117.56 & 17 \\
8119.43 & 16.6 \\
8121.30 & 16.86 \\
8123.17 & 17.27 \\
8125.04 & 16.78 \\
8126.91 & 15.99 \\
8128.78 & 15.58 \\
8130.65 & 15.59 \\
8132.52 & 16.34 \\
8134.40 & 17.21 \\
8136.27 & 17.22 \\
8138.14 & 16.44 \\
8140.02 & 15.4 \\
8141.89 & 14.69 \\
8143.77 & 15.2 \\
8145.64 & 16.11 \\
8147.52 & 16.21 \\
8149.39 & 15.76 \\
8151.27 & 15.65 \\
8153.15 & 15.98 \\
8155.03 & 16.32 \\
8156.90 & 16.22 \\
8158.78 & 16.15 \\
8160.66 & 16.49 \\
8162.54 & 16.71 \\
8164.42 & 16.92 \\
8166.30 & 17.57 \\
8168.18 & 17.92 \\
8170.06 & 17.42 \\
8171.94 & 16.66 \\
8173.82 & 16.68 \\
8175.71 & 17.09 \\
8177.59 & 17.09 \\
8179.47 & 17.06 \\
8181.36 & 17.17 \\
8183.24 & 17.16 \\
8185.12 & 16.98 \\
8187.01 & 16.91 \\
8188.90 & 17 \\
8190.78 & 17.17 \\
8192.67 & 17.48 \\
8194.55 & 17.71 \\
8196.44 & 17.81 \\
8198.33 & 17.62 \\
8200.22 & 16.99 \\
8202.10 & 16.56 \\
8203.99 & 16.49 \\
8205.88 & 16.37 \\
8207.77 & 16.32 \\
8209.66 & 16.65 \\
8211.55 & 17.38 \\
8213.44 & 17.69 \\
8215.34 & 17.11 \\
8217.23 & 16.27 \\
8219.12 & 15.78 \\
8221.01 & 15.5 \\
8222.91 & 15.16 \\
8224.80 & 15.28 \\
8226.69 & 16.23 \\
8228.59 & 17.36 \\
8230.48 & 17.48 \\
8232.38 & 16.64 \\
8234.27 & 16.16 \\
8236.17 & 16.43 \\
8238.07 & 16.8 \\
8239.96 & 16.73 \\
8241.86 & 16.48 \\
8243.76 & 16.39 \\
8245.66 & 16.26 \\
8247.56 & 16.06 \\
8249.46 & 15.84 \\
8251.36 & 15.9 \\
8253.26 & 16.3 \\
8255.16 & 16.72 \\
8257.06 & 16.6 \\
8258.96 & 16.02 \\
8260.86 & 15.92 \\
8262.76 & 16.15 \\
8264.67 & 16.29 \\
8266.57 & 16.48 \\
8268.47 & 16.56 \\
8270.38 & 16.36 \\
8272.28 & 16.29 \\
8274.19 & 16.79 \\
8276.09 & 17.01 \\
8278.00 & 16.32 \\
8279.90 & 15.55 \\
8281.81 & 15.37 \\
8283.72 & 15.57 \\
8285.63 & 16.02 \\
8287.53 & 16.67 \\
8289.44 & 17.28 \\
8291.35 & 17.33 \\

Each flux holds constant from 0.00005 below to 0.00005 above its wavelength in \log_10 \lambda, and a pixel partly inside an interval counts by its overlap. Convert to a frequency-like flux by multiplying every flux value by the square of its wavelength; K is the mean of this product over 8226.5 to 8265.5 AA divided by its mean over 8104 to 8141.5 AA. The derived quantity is 1.03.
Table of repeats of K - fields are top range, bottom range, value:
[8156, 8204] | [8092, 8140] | 1.03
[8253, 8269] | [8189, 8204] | 0.96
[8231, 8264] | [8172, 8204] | 0.97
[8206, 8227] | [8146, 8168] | 1.01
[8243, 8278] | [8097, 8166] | 1.02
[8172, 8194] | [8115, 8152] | 1.06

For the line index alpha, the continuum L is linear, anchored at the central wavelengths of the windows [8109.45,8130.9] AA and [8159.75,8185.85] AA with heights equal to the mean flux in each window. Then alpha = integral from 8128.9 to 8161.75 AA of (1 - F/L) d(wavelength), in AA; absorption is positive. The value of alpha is 1.44 AA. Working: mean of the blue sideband 16.5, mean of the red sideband 17.1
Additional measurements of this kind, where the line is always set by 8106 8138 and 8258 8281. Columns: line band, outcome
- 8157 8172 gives -0.44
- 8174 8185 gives -0.41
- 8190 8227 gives -0.62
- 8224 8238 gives -0.15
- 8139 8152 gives 0.73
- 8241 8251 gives 0.10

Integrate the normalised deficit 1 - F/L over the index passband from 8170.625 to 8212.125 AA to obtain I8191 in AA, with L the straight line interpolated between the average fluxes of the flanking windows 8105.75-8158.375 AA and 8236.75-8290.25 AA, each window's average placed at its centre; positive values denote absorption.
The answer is -1.9 AA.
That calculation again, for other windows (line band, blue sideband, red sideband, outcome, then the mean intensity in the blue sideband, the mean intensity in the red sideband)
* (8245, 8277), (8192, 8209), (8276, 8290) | 0.1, 17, 16.1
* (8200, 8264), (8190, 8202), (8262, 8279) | 2.1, 17.4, 16.5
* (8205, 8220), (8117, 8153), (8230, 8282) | -0.4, 16.2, 16.4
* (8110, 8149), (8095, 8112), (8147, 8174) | 1.4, 17.2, 16.6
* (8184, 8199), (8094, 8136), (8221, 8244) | -0.7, 16.9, 16.4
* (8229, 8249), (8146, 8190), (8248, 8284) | -0.2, 16.7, 16.2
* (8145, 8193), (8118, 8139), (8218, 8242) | -0.9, 16.6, 16.3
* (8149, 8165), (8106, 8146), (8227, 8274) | 0.1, 16.3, 16.4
